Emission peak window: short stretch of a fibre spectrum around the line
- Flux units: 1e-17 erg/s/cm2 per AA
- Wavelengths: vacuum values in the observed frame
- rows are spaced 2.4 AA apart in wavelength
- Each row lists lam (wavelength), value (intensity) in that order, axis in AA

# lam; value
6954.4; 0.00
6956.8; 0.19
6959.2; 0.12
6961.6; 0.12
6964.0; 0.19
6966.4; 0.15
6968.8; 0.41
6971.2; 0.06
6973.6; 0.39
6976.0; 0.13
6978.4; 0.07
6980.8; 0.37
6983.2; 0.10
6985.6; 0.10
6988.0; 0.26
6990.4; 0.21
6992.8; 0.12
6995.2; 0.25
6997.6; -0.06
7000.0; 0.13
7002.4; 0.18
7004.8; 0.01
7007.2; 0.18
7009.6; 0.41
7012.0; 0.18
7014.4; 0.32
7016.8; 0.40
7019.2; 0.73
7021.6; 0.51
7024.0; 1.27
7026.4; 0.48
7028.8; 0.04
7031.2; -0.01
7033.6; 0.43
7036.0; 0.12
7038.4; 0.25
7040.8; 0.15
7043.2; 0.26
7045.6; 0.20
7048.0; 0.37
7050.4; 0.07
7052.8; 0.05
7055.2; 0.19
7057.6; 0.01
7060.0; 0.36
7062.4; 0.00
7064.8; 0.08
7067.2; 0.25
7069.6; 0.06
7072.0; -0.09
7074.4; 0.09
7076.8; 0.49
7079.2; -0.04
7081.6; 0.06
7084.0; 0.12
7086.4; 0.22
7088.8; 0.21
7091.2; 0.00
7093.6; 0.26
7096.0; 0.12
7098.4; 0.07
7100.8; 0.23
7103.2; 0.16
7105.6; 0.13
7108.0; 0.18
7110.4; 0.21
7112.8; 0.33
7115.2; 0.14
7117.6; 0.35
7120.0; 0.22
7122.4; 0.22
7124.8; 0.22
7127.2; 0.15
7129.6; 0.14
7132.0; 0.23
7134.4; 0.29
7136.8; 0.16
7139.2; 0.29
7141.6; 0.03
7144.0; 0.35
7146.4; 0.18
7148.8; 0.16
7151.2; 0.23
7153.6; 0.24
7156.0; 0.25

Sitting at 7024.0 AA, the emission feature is [O II]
